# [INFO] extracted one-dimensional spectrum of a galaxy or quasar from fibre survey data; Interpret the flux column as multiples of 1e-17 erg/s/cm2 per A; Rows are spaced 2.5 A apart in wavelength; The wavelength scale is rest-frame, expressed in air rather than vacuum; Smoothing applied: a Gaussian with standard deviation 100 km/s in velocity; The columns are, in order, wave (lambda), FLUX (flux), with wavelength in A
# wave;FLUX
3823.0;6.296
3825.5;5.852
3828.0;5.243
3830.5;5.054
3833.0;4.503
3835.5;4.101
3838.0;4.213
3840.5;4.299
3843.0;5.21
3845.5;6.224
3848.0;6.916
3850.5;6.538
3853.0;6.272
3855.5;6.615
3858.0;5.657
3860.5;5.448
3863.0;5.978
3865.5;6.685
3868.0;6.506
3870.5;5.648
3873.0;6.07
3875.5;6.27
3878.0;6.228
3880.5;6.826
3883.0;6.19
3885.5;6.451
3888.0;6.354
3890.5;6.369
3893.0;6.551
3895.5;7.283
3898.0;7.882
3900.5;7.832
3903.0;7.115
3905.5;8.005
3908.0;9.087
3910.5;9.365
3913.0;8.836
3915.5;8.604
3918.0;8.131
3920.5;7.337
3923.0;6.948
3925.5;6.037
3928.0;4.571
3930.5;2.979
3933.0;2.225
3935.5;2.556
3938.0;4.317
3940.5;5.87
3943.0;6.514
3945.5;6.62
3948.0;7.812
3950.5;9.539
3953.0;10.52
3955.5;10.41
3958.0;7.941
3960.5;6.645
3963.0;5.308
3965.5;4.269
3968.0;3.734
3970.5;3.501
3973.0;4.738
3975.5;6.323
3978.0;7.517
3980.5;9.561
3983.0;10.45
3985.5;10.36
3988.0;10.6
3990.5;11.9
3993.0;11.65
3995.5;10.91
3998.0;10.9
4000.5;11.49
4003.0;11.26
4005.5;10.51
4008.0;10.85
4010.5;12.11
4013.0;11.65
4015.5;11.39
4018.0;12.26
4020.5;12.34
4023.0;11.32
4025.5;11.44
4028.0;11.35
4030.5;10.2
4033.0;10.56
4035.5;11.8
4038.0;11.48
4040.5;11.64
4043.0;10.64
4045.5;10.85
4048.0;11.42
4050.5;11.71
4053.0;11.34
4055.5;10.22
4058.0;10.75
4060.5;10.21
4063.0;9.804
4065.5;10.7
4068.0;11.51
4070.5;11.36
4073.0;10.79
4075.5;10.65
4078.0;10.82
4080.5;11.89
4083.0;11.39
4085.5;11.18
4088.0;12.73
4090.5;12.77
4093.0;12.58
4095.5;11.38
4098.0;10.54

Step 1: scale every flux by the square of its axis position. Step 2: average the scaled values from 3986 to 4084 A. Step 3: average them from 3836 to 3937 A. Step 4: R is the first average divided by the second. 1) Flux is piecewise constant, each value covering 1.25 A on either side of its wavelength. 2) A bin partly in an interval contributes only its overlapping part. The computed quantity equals 1.90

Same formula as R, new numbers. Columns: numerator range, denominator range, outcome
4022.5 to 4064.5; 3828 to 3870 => 2.15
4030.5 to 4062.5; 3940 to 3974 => 1.72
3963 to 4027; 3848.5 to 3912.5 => 1.51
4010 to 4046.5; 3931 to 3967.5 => 1.87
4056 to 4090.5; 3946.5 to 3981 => 1.69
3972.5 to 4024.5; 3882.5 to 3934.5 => 1.62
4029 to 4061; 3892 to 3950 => 1.76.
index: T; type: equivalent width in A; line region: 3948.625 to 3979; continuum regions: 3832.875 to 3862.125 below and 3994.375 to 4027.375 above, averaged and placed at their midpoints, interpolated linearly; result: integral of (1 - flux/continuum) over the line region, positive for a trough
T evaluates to 9.2 A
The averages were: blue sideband 5.54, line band 6.72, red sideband 11.4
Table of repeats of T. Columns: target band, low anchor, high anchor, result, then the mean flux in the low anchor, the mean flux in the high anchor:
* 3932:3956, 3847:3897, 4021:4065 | 5.2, 6.35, 11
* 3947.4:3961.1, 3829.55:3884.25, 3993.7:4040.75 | 0.3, 5.8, 11.3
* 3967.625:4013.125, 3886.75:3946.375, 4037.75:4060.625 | -1.9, 6.56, 11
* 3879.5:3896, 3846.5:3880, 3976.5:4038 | 1.2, 6.23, 11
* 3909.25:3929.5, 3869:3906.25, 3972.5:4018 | 0.9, 6.72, 10.4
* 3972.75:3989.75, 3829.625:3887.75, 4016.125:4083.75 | 0.8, 5.84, 11.1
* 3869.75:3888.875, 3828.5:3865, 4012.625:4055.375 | 0.8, 5.52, 11.3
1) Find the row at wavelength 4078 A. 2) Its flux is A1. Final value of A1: 10.82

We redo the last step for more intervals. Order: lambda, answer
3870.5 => 5.648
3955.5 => 10.41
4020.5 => 12.34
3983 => 10.45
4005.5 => 10.51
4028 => 11.35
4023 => 11.32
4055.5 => 10.22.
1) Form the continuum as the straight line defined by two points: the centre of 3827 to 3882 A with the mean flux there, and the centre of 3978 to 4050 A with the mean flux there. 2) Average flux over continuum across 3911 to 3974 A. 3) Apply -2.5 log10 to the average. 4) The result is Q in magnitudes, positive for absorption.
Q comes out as 0.34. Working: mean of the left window 5.75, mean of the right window 11.1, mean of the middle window 6.28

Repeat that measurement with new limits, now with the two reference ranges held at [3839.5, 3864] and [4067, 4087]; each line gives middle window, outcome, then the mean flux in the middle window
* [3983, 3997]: -0.199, 11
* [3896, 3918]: -0.149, 8.29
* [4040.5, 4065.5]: -0.017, 10.8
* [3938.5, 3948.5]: 0.248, 6.44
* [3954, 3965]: 0.140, 7.42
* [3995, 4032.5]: -0.165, 11.3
